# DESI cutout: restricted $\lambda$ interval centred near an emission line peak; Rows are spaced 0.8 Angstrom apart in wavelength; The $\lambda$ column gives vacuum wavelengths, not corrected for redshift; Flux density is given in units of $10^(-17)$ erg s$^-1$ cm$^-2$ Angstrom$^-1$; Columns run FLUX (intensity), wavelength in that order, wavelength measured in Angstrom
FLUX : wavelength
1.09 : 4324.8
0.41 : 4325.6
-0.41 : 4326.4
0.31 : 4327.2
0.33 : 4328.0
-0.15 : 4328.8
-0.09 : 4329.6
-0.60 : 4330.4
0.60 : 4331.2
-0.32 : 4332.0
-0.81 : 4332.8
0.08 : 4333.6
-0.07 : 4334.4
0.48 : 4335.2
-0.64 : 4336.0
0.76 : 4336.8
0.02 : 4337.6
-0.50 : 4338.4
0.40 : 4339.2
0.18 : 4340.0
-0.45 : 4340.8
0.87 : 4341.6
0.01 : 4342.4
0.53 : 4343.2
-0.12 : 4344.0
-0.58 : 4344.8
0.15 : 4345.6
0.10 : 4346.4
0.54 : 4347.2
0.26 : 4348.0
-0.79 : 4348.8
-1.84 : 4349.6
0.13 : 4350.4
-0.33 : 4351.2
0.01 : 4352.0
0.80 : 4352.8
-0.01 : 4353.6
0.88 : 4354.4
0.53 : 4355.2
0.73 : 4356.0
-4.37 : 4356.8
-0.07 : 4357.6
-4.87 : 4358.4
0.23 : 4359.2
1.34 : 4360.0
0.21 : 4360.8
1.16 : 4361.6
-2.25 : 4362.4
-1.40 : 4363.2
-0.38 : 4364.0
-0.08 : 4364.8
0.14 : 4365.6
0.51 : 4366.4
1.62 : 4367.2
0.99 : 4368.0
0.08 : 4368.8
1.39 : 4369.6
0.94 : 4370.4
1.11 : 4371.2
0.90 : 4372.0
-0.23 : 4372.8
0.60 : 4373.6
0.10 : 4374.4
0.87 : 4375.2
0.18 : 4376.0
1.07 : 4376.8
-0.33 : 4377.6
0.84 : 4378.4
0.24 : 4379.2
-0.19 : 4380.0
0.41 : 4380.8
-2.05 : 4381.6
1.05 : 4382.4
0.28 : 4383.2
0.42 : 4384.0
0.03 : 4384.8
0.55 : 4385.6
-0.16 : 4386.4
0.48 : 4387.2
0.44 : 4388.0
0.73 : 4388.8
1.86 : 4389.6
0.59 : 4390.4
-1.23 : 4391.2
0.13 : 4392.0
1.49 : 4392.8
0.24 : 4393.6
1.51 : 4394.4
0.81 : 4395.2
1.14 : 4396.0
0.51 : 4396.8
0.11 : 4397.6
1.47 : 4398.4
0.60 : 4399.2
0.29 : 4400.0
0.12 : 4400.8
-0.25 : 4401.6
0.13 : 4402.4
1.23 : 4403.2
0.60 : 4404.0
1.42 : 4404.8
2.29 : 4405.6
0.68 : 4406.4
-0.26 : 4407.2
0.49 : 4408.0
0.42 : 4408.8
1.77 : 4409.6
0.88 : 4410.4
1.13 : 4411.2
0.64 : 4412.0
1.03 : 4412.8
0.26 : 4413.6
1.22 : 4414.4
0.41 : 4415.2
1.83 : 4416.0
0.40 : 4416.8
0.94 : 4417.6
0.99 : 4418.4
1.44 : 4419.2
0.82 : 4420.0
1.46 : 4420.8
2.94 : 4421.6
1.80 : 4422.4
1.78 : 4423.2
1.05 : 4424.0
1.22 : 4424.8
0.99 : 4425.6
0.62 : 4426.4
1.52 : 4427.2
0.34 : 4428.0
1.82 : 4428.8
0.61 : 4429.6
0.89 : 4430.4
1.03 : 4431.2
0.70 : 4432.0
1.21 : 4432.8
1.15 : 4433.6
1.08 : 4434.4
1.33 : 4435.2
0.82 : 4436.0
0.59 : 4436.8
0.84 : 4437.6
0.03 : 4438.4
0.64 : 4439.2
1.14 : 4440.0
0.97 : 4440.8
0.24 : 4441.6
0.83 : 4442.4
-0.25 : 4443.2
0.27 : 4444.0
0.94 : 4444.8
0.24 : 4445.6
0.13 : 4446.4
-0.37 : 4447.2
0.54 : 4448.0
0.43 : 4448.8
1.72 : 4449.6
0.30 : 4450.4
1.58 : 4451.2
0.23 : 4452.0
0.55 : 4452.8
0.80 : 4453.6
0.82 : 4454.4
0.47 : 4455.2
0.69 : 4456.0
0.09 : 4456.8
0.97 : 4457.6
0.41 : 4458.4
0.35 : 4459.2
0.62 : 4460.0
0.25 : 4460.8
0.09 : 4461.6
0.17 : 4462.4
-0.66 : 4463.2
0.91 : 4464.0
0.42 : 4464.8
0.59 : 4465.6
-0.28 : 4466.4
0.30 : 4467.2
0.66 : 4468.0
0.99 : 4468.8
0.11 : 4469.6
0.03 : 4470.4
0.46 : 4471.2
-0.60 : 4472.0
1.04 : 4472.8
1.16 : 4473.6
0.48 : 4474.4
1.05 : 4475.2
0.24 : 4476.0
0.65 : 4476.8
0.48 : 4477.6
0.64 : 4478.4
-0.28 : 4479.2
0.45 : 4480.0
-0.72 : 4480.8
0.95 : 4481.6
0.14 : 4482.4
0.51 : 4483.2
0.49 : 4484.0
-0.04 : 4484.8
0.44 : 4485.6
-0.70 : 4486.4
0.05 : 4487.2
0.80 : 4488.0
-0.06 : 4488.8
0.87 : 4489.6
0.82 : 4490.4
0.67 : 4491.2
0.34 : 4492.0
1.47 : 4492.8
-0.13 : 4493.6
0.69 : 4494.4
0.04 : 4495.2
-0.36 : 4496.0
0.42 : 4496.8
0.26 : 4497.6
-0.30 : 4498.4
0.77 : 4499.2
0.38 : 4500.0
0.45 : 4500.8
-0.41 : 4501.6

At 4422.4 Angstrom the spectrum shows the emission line C IV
